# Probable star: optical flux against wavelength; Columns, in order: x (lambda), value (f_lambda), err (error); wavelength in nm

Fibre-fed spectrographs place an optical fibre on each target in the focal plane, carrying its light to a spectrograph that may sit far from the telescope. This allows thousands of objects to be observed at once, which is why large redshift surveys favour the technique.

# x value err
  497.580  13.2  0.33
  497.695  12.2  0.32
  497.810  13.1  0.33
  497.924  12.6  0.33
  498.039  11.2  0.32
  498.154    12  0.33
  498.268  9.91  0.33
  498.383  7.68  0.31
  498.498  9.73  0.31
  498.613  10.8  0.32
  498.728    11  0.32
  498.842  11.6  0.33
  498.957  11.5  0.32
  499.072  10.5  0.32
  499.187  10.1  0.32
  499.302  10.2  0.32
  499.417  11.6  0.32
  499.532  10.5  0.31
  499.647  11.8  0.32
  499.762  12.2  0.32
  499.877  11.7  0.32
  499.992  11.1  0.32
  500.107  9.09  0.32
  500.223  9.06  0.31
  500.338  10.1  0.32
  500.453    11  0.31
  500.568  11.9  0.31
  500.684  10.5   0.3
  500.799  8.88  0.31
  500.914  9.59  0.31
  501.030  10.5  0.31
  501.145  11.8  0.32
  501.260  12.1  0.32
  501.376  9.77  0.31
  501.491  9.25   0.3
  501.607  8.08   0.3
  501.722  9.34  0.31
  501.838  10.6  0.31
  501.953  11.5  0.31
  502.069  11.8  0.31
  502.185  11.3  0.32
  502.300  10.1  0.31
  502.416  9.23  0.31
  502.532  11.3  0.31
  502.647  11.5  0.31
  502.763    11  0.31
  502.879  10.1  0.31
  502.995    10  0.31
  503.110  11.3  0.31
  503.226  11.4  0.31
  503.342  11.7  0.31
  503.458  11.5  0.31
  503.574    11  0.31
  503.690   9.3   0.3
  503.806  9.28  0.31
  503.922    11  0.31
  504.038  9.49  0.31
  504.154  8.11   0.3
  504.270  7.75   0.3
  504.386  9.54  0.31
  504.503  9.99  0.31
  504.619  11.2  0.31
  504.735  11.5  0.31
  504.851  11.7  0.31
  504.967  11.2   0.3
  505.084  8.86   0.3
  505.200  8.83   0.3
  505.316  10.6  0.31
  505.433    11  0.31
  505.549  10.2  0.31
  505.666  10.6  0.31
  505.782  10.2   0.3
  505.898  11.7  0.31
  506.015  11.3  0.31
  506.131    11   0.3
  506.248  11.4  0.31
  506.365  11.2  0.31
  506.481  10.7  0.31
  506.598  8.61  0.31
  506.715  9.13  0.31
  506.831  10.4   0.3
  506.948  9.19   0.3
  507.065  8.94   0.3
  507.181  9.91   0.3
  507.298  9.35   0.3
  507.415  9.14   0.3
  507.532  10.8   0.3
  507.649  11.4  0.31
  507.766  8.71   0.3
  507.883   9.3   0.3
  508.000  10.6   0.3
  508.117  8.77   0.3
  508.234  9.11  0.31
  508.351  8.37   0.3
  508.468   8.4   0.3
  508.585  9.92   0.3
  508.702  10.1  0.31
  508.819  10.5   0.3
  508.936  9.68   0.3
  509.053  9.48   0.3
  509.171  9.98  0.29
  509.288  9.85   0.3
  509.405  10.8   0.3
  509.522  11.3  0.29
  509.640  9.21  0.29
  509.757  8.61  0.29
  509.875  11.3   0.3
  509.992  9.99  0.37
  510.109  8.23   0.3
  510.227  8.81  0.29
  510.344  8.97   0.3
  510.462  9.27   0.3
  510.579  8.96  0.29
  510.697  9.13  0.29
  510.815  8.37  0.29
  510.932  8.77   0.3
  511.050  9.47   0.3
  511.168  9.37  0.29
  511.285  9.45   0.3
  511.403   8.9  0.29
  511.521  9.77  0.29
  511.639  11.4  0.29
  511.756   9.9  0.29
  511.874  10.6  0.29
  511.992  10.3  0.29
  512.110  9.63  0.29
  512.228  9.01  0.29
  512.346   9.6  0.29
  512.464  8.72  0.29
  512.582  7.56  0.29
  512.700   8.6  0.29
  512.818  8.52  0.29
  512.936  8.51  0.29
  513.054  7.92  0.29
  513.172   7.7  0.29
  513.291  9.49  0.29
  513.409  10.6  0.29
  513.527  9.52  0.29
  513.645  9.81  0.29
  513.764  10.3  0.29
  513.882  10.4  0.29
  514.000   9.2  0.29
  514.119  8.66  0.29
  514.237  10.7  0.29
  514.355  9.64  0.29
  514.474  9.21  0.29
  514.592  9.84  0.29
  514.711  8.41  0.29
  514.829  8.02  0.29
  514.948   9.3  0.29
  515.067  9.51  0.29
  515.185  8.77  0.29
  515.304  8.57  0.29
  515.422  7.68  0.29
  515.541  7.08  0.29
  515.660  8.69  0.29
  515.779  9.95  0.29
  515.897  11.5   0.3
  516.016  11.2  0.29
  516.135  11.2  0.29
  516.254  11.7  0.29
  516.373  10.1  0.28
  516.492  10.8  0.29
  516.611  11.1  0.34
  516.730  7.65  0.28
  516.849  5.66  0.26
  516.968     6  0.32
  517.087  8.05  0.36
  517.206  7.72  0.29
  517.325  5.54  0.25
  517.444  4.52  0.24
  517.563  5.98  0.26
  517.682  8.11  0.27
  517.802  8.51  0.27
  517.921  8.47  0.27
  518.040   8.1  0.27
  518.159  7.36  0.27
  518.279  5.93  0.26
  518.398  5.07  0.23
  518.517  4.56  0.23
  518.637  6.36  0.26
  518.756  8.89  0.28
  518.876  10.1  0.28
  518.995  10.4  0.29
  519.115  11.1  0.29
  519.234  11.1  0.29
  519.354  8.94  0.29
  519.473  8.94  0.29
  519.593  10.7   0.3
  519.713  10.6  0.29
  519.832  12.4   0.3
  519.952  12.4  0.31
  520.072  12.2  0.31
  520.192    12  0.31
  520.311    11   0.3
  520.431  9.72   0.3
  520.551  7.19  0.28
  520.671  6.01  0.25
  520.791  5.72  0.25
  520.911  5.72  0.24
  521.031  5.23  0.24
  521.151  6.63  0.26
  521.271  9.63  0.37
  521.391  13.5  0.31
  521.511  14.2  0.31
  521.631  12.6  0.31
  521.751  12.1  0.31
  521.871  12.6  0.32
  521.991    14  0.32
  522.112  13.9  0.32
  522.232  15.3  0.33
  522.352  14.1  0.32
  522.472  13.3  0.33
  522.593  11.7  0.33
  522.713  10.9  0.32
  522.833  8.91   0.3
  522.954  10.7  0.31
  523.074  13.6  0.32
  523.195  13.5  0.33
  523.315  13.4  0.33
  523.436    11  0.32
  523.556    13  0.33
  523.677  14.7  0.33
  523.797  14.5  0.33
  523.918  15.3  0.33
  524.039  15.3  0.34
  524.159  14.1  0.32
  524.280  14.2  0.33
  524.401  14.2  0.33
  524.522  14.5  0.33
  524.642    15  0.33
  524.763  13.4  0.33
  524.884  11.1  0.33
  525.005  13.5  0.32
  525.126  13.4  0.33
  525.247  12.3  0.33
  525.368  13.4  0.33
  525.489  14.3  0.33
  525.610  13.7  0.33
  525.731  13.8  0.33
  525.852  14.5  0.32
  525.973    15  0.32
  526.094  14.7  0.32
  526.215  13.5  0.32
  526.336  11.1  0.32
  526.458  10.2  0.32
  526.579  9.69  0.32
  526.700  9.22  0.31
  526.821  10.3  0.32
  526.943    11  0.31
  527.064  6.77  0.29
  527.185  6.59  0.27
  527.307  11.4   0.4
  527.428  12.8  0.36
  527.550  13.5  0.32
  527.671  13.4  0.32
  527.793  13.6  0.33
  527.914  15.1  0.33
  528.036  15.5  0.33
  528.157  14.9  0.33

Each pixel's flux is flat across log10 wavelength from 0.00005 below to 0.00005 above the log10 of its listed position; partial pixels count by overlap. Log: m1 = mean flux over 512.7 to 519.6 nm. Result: 8.73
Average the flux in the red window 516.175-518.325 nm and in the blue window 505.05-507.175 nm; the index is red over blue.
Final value 0.8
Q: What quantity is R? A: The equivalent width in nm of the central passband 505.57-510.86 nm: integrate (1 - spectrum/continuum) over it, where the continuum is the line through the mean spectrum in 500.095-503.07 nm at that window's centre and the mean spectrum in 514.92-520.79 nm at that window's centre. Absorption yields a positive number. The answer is -0.022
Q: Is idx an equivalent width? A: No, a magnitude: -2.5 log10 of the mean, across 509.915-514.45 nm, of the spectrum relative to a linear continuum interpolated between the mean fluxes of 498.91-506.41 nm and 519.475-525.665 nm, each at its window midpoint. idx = 0.21 mag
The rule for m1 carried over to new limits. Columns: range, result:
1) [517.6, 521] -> 8.79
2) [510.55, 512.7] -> 9.37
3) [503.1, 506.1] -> 10.4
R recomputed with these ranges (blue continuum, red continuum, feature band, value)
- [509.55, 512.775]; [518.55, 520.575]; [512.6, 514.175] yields 0.07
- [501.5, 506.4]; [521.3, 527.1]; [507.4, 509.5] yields 0.24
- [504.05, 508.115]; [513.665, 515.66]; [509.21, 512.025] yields -0.02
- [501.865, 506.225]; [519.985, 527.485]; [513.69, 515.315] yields 0.28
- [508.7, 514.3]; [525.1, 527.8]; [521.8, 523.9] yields -0.28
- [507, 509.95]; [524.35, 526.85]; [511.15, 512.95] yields 0.18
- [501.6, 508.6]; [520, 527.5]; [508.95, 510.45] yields 0.13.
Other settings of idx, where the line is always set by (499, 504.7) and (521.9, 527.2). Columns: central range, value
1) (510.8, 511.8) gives 0.196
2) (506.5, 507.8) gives 0.142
